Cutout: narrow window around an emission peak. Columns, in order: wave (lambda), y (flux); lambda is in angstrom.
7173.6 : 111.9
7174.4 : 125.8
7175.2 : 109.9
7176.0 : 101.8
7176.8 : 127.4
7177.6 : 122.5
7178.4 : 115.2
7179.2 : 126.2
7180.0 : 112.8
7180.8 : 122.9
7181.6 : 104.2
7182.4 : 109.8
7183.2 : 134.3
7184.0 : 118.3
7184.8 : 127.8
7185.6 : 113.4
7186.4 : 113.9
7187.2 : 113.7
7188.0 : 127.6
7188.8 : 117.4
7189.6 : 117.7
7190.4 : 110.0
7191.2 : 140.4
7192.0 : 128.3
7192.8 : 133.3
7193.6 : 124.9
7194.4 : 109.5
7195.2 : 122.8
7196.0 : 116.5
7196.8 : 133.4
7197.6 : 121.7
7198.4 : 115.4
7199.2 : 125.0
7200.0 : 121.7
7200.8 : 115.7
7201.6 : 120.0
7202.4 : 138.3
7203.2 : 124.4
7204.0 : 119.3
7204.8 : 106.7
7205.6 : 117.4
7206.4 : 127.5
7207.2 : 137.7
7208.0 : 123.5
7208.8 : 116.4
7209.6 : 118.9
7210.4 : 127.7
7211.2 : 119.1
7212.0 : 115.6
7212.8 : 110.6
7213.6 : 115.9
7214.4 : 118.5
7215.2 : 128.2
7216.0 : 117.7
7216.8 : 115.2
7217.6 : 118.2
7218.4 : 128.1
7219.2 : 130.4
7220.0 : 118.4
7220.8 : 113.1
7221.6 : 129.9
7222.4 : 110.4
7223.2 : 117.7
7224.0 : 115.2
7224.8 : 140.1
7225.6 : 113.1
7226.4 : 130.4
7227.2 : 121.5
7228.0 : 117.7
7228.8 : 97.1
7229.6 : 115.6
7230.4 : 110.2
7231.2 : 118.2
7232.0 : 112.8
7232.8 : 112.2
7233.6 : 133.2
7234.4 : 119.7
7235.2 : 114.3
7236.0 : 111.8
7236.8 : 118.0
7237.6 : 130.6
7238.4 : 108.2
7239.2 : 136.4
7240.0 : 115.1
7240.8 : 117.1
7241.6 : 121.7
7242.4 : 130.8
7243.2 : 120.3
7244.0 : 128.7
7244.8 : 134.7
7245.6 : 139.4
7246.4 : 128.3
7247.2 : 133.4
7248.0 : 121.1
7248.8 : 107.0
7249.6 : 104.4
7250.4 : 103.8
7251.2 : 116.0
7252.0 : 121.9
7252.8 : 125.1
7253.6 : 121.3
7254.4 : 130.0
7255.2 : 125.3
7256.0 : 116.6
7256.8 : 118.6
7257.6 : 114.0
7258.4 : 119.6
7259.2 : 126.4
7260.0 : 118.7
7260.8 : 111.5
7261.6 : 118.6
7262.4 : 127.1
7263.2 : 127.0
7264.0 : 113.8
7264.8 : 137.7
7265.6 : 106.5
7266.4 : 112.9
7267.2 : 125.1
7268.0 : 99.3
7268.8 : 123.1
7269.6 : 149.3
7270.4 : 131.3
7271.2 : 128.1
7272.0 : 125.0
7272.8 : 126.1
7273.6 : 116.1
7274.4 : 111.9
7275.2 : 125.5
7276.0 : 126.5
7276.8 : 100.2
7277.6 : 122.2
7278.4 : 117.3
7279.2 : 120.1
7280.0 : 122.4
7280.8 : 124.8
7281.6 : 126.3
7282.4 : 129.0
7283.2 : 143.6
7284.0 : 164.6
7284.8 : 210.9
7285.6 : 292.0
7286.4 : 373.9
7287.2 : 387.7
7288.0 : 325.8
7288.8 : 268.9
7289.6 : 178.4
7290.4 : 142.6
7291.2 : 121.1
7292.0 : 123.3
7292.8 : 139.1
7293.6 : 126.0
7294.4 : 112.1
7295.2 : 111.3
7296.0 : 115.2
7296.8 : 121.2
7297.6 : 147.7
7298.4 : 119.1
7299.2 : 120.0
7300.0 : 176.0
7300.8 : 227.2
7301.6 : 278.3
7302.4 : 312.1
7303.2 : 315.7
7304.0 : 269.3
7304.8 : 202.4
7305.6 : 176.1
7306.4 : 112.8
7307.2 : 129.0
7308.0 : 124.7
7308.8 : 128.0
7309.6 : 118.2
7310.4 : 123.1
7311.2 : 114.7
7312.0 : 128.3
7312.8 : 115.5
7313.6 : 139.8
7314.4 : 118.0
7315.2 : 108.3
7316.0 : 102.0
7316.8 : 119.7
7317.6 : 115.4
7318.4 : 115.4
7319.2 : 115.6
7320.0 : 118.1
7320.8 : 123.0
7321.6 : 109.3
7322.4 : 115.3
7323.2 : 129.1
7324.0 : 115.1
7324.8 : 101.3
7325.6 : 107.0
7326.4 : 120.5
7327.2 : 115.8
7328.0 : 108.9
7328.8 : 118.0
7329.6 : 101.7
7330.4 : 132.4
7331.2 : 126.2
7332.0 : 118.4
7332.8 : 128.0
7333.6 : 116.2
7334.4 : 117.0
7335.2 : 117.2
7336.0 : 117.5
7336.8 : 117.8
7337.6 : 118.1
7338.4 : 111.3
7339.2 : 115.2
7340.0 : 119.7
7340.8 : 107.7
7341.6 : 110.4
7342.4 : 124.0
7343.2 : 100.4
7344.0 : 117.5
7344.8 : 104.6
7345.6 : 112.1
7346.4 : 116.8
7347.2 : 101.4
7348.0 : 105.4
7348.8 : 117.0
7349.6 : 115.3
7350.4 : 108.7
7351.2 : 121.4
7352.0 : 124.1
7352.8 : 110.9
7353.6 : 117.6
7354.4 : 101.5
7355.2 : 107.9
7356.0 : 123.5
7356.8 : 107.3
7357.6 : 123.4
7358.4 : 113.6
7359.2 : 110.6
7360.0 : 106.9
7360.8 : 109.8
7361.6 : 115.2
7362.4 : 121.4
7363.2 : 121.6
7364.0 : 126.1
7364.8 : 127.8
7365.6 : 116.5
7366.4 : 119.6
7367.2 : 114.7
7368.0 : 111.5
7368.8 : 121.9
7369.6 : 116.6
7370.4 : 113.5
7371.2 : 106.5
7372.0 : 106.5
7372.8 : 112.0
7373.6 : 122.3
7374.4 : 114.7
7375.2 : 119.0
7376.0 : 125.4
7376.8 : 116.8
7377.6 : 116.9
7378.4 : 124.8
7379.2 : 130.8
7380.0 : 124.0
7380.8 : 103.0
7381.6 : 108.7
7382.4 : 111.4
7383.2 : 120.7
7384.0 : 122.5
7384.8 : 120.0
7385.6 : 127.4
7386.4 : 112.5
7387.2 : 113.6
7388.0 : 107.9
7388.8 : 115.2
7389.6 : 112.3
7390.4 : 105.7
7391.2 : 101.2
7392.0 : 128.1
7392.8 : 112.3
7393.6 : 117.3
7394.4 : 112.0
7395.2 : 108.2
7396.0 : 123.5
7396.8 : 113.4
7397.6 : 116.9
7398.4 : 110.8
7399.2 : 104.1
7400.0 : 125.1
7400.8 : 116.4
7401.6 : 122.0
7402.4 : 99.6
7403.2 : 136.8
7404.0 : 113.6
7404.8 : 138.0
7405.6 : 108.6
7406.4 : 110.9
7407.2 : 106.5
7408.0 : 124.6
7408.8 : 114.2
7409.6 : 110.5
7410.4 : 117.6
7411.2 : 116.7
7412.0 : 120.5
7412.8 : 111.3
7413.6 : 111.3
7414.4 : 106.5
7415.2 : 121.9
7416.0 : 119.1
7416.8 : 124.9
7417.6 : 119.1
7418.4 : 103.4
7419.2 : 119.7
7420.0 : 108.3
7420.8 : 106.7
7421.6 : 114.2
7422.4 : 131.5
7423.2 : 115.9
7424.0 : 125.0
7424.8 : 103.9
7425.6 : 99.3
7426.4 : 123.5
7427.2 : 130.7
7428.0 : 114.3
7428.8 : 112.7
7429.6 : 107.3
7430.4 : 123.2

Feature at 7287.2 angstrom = [S II] 6716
